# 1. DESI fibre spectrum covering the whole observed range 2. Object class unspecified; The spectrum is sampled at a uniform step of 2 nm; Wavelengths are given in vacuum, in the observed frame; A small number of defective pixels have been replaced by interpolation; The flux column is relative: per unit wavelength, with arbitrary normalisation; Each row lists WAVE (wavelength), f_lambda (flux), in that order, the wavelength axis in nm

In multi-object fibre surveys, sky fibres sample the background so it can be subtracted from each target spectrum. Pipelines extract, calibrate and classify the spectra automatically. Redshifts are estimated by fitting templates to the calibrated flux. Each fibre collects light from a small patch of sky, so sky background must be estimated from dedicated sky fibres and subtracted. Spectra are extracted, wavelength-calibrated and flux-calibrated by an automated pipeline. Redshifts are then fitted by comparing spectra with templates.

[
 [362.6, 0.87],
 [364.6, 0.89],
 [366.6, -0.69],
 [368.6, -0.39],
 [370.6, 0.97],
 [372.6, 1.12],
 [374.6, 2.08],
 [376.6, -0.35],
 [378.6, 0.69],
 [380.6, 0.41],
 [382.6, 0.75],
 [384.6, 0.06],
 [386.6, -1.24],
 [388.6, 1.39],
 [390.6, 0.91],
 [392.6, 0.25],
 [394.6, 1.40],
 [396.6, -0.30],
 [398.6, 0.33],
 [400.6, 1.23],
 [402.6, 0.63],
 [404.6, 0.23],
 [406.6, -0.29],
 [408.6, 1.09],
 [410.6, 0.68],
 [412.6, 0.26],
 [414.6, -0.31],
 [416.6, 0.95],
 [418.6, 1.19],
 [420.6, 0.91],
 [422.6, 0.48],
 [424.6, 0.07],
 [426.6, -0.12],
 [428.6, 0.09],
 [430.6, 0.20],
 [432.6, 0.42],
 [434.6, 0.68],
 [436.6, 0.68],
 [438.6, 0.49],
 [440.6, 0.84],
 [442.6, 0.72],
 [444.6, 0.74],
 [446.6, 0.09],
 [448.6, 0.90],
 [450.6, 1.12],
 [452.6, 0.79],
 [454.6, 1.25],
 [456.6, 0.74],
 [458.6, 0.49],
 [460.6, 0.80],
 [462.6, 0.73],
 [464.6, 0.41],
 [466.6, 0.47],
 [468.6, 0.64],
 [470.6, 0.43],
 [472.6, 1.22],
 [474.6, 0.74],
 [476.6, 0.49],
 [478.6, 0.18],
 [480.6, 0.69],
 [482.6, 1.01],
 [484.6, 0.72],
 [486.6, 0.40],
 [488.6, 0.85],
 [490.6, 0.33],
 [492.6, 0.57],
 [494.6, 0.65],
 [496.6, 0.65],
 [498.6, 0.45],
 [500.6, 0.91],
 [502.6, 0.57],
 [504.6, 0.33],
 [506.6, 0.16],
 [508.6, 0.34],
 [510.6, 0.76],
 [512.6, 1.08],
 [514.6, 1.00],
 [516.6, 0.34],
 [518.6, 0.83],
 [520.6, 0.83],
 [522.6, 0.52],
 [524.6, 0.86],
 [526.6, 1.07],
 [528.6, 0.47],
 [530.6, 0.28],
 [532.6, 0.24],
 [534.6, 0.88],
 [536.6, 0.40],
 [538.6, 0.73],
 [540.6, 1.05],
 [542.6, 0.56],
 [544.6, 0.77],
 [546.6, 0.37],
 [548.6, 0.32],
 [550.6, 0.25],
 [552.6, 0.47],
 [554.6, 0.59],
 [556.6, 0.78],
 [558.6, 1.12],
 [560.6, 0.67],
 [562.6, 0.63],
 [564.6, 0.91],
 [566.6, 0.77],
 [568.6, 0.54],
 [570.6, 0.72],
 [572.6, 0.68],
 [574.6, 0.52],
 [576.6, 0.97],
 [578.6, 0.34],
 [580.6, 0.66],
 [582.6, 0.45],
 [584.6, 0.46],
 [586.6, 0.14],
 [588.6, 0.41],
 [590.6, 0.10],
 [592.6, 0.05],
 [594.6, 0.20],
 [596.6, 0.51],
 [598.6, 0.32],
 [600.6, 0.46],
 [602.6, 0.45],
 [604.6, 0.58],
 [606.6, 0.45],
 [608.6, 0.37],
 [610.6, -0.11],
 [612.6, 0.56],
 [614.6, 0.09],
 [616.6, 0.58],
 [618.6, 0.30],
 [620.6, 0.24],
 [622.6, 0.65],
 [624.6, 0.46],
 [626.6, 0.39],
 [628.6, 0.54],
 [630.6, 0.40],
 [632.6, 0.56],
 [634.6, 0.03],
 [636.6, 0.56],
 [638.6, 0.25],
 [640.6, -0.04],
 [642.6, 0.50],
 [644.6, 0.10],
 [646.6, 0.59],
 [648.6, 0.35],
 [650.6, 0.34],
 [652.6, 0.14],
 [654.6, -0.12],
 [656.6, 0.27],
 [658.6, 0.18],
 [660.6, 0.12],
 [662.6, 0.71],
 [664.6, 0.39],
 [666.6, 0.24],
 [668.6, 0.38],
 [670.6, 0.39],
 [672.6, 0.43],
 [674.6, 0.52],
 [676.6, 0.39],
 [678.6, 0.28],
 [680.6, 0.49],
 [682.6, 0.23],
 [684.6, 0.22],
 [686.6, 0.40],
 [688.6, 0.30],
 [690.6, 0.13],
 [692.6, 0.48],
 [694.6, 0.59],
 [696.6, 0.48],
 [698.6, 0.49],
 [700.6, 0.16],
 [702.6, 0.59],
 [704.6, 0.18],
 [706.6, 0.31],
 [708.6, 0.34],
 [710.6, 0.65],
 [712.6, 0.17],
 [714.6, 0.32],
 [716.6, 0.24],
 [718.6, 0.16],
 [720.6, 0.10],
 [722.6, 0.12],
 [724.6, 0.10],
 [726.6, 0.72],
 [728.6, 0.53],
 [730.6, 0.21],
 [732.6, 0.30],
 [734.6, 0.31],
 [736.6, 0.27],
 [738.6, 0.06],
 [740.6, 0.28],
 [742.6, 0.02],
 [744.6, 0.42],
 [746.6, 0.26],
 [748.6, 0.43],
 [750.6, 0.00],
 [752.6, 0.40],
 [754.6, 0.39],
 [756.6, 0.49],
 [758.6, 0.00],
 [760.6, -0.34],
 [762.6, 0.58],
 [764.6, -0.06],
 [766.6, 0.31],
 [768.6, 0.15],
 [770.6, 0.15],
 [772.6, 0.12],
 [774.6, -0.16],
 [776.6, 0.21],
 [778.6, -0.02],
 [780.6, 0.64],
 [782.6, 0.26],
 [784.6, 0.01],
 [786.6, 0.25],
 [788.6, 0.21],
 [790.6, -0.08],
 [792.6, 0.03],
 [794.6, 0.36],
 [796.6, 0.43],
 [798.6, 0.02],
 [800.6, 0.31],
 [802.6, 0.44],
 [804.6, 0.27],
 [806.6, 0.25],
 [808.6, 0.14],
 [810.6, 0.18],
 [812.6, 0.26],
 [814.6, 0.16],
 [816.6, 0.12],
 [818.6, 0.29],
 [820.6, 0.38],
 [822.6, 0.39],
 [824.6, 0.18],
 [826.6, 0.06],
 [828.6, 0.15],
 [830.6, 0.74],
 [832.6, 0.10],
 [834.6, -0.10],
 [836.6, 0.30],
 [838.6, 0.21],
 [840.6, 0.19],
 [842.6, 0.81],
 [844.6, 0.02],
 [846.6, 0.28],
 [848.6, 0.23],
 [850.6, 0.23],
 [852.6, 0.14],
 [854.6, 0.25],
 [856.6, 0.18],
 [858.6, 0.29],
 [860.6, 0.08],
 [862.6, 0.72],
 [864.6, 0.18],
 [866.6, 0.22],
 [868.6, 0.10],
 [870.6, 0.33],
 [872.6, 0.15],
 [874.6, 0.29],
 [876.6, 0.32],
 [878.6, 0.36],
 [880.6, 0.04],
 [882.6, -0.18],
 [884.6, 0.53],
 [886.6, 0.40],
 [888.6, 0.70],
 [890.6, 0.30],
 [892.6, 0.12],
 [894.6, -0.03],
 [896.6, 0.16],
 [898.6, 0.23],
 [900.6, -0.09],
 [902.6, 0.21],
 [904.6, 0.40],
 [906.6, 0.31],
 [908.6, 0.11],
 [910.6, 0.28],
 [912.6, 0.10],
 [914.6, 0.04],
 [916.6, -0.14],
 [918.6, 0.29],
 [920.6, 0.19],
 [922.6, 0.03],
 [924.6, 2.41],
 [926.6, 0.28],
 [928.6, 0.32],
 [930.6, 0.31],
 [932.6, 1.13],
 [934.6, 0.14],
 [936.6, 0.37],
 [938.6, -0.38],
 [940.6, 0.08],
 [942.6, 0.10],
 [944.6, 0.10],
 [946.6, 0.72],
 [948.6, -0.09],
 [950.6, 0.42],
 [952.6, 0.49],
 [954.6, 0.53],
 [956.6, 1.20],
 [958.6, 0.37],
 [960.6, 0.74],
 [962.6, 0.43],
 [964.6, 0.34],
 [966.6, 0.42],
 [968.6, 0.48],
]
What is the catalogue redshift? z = 1.480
